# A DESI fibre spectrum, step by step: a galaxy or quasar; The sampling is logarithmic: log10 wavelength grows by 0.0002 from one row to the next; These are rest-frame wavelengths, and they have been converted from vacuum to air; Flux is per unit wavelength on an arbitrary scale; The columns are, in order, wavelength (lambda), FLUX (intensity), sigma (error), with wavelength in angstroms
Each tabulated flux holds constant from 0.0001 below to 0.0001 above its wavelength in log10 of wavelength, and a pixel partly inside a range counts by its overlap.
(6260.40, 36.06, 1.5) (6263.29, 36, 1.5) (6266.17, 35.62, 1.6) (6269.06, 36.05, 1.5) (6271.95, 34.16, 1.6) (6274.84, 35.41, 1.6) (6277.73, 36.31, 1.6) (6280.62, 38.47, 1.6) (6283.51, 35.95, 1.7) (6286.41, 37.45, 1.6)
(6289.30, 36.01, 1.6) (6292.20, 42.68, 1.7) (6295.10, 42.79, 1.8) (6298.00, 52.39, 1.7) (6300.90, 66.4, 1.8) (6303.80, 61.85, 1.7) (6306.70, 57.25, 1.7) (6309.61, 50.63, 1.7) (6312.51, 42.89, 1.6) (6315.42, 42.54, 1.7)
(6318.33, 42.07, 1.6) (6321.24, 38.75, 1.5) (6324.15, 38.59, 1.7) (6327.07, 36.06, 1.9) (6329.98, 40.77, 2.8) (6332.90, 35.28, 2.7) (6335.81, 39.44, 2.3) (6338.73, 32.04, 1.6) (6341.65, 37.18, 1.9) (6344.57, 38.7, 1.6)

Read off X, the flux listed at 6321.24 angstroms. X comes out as 38.75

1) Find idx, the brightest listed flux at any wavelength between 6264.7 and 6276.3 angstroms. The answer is 36.05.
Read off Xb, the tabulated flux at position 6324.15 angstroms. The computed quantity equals 38.59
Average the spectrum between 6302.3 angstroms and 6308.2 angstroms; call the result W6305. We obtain 59.6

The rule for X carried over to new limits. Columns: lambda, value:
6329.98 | 40.77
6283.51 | 35.95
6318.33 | 42.07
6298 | 52.39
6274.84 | 35.41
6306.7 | 57.25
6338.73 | 32.04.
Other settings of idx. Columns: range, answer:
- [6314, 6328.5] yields 42.54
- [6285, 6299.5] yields 52.39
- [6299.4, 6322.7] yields 66.4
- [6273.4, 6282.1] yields 38.47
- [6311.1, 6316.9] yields 42.89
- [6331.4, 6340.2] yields 39.44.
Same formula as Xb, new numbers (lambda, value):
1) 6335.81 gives 39.44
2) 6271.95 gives 34.16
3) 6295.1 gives 42.79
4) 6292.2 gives 42.68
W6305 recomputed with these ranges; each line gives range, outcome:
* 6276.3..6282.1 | 37.4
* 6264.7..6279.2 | 35.5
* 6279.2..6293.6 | 38.1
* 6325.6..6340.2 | 36.7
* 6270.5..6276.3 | 34.8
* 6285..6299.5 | 42.4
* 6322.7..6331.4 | 38.5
